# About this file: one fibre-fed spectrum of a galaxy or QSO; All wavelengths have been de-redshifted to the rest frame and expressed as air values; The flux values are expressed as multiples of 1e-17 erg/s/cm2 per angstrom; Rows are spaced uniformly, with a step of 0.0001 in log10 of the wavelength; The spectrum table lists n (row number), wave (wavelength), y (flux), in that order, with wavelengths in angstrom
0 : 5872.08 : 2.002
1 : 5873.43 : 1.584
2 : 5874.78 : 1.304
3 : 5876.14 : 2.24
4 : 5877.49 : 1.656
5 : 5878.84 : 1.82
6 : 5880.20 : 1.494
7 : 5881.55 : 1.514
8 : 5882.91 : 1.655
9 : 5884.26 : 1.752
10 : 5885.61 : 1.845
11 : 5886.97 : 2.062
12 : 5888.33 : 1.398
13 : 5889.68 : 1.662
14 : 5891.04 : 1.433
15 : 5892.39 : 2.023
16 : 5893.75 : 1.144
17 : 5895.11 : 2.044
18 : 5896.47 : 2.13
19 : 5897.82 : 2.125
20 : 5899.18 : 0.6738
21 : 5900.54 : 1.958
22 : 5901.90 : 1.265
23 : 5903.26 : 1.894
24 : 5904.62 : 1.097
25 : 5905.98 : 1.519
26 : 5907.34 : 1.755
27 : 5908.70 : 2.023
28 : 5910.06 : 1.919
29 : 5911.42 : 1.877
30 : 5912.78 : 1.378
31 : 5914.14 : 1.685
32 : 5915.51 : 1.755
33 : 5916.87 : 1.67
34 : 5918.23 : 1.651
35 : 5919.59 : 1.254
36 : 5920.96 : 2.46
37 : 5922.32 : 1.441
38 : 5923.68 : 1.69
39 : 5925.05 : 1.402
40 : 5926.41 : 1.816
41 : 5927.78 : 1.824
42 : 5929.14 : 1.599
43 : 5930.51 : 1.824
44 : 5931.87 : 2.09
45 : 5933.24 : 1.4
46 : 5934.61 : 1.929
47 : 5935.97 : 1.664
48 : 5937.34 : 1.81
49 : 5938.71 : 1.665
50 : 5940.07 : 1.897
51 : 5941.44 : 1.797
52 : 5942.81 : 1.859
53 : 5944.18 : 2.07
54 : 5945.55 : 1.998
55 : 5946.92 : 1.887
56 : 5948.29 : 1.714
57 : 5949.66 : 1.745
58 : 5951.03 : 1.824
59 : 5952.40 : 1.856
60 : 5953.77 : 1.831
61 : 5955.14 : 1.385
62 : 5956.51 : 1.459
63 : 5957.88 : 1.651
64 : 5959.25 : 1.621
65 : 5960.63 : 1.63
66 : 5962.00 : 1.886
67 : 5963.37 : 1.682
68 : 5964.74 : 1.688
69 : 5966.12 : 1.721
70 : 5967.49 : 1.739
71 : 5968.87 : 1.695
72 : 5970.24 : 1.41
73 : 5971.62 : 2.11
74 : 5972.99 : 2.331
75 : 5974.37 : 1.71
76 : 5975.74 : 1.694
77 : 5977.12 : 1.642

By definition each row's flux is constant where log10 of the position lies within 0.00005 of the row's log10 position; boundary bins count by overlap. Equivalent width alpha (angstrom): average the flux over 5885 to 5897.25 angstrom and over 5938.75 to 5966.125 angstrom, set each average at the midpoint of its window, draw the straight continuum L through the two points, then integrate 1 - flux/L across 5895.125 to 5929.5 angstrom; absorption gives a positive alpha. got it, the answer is 1.4 angstrom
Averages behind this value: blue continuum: 1.75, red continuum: 1.76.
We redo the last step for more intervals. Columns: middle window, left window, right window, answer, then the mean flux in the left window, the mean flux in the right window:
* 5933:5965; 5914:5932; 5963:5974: 0.2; 1.72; 1.8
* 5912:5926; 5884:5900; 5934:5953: 1.0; 1.69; 1.84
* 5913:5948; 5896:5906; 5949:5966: -2.7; 1.58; 1.69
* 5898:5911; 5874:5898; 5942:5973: 1.1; 1.73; 1.76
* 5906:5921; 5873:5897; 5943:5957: 0.1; 1.71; 1.78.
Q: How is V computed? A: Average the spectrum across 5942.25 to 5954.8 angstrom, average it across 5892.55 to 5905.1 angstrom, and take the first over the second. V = 1.1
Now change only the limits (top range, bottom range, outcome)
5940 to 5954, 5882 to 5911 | 1.10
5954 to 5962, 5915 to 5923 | 0.93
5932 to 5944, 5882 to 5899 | 1.03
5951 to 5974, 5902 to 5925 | 1.04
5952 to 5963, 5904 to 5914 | 1.00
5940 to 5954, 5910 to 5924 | 1.09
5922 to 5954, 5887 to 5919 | 1.07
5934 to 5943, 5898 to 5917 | 1.11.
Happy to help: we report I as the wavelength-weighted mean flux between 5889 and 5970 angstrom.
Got 1.71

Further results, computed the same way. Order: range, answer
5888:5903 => 1.64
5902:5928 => 1.68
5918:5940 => 1.73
